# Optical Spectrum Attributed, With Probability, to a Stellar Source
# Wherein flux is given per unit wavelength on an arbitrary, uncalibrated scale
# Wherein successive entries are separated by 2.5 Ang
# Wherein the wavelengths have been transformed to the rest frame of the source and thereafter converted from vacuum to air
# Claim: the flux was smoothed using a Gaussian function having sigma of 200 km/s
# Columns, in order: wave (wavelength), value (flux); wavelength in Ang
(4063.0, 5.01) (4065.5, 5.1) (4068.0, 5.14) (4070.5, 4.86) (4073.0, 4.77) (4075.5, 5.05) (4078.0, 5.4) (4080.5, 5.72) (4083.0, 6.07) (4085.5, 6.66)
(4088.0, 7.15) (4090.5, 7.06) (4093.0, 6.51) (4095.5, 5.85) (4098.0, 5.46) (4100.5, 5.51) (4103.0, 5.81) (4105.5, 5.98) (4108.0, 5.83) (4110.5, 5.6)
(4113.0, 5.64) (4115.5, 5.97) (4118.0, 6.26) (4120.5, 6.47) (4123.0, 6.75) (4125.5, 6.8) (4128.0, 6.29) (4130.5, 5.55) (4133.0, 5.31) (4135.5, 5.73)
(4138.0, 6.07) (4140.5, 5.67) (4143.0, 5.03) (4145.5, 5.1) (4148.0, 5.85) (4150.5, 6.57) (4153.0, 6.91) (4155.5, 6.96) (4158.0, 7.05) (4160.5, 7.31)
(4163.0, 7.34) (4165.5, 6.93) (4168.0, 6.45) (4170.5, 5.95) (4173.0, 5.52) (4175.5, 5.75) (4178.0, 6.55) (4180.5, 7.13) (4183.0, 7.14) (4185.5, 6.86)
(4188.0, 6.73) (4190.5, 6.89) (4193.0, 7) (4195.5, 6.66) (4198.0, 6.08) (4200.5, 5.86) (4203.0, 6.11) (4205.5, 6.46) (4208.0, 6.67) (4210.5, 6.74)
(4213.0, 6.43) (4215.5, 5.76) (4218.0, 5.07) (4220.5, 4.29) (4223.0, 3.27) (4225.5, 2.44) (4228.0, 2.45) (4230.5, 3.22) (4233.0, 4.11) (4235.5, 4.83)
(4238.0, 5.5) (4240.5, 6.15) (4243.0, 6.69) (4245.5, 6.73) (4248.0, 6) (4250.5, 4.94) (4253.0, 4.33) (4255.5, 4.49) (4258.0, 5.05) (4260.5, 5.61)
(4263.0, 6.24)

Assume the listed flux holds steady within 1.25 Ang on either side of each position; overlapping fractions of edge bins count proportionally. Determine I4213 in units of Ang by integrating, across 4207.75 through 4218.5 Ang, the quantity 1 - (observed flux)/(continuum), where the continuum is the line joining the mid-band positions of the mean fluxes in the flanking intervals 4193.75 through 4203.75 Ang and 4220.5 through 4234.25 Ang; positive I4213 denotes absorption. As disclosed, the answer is -3.3 Ang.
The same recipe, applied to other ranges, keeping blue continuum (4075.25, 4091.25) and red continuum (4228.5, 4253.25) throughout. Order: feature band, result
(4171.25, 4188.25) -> -2.8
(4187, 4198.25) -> -2.5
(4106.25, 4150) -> 0.2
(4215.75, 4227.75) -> 3.4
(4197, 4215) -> -3.0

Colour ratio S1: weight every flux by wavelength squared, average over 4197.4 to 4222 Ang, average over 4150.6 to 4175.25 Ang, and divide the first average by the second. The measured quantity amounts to 0.91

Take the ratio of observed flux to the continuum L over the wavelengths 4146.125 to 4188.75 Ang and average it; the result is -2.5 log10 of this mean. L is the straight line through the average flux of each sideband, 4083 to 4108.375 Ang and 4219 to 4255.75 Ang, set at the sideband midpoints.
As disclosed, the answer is -0.222 mag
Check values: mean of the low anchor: 6.19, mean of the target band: 6.62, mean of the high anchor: 4.64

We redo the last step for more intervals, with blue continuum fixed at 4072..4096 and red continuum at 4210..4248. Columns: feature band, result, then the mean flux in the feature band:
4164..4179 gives -0.16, 6.2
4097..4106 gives 0.04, 5.67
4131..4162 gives -0.11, 6.13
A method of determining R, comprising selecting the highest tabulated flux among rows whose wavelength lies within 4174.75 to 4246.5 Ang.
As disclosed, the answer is 7.14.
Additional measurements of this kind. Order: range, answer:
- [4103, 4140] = 6.8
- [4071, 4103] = 7.15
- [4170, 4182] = 7.13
